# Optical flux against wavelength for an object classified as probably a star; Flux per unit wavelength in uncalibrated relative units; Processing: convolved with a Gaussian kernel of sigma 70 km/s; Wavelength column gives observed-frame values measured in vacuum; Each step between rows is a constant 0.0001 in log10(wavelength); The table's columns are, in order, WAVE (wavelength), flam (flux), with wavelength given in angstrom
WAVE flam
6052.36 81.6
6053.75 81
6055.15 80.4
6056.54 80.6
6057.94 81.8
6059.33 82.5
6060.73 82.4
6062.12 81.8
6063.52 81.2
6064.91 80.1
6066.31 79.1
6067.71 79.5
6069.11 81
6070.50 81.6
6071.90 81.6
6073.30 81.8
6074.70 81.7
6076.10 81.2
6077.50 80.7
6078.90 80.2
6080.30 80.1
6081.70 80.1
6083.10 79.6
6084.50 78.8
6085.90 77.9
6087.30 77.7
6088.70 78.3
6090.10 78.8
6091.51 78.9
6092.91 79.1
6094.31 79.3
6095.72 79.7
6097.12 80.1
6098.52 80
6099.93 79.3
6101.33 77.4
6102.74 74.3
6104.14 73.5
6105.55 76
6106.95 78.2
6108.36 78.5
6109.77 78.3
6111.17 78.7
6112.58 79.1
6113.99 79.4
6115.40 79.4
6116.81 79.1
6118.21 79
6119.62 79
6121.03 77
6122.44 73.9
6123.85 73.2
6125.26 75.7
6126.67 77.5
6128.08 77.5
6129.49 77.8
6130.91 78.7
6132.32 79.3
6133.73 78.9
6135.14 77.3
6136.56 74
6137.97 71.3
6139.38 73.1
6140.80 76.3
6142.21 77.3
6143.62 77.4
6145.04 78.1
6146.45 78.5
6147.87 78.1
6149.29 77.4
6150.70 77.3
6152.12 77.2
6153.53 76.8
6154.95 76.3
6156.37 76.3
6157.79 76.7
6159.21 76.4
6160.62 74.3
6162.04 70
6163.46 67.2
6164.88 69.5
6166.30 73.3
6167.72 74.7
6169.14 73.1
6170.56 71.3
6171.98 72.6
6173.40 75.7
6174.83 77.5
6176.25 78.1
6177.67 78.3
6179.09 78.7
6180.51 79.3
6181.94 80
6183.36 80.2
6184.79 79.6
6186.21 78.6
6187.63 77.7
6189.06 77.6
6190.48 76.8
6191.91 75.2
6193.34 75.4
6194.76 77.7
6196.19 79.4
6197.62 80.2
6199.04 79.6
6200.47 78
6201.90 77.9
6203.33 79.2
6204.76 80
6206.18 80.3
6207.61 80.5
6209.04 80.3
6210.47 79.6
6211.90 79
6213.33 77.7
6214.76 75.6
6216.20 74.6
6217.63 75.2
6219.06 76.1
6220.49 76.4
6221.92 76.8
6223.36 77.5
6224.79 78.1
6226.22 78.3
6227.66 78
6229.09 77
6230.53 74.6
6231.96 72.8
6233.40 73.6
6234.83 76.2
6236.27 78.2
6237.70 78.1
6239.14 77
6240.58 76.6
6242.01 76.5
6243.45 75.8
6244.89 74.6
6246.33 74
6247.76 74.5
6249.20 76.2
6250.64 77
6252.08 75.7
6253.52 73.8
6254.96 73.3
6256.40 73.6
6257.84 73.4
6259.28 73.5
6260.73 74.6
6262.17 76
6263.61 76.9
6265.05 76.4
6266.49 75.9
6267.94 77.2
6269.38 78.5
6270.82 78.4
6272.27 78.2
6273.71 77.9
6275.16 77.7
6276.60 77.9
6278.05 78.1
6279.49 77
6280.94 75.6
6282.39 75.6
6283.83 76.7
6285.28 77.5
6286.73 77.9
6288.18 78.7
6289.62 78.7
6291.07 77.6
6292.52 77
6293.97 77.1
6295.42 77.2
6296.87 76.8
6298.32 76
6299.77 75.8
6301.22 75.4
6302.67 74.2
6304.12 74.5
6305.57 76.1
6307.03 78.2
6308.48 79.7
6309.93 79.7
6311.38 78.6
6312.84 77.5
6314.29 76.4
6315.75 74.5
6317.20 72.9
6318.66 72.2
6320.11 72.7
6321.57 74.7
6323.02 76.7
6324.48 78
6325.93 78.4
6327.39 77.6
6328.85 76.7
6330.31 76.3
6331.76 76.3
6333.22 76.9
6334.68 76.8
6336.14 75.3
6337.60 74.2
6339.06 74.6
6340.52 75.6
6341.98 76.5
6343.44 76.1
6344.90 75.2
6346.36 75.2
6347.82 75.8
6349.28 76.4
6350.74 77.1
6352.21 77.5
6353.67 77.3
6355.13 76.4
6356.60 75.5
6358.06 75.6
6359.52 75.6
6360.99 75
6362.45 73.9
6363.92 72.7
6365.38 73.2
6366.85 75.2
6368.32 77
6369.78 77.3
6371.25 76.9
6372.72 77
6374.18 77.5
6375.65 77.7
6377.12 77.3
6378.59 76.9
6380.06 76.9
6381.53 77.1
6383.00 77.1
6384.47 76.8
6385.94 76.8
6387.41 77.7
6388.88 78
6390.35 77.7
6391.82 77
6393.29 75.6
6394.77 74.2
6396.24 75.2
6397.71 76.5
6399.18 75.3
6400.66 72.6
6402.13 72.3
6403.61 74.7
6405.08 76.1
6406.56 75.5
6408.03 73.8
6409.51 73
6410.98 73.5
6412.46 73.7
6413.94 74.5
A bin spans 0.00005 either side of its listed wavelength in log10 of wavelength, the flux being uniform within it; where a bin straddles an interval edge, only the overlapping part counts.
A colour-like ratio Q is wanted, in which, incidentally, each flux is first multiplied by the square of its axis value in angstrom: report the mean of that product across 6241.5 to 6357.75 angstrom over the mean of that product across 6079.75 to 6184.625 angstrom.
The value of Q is 1.05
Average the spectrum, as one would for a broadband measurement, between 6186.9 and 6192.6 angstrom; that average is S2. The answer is 76.8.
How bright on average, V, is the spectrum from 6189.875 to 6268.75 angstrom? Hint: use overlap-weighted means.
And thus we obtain 76.7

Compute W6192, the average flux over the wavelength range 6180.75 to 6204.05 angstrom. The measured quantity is 78.3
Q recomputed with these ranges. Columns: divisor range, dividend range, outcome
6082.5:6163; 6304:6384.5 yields 1.06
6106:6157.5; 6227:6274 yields 1.02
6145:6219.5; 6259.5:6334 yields 1.03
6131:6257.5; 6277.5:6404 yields 1.04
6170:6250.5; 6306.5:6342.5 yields 1.02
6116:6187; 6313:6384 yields 1.06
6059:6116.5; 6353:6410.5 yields 1.05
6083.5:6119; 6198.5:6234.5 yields 1.03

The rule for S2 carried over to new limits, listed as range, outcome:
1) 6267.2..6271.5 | 78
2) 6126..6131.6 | 77.8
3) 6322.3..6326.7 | 77.7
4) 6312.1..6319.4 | 74.7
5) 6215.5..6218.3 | 74.9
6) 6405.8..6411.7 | 74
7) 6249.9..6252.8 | 76.3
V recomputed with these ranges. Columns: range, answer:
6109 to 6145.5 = 77.2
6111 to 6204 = 76.7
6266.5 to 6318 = 77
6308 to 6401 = 76.2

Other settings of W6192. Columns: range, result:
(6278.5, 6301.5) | 77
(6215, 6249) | 76.1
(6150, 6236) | 76.7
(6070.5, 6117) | 79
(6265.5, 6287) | 77.3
